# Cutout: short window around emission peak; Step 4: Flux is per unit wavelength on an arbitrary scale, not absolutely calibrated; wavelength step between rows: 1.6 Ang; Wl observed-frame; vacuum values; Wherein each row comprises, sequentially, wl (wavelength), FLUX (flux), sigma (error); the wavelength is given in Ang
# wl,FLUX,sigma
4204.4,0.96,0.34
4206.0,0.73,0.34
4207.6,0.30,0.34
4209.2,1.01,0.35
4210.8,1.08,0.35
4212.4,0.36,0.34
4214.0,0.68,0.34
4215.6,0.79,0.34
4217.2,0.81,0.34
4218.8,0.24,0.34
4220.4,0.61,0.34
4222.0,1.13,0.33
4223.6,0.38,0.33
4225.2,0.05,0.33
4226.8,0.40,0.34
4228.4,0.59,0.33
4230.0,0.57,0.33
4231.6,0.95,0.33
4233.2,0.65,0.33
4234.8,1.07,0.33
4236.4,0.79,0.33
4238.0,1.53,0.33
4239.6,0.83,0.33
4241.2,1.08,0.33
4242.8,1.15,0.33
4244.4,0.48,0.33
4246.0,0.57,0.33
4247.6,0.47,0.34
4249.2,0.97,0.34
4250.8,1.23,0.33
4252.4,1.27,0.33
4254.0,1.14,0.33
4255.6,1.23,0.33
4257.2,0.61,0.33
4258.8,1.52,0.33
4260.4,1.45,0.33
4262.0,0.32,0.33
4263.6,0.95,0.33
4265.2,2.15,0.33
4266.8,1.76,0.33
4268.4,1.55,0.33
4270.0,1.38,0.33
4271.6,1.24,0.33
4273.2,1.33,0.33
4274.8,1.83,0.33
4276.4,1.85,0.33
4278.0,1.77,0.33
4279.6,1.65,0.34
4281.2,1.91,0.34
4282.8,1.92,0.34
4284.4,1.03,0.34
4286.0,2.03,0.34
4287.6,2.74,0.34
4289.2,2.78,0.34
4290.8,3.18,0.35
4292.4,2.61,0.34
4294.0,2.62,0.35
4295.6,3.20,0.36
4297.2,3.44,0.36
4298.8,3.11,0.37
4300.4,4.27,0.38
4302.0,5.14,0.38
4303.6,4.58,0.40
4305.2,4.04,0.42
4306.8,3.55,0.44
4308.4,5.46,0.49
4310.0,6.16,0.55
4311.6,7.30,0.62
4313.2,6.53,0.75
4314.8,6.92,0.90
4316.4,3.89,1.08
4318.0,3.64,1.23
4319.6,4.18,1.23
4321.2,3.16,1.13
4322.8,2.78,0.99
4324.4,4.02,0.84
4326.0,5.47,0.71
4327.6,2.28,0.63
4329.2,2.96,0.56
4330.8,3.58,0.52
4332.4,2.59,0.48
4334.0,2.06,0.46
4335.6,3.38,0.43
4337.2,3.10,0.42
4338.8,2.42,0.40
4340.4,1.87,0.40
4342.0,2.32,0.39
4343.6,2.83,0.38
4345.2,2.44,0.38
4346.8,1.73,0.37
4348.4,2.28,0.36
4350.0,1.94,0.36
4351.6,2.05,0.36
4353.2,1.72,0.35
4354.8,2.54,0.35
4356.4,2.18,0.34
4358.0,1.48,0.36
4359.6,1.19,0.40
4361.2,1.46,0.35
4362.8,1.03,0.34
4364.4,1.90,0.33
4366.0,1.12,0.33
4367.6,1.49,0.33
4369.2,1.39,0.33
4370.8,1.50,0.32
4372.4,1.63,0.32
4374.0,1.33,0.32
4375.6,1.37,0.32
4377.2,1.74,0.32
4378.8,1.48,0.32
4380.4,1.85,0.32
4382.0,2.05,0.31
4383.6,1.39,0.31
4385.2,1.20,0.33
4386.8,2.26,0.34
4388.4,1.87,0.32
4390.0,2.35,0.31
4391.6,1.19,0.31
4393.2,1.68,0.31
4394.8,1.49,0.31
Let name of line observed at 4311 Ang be Lyman alpha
